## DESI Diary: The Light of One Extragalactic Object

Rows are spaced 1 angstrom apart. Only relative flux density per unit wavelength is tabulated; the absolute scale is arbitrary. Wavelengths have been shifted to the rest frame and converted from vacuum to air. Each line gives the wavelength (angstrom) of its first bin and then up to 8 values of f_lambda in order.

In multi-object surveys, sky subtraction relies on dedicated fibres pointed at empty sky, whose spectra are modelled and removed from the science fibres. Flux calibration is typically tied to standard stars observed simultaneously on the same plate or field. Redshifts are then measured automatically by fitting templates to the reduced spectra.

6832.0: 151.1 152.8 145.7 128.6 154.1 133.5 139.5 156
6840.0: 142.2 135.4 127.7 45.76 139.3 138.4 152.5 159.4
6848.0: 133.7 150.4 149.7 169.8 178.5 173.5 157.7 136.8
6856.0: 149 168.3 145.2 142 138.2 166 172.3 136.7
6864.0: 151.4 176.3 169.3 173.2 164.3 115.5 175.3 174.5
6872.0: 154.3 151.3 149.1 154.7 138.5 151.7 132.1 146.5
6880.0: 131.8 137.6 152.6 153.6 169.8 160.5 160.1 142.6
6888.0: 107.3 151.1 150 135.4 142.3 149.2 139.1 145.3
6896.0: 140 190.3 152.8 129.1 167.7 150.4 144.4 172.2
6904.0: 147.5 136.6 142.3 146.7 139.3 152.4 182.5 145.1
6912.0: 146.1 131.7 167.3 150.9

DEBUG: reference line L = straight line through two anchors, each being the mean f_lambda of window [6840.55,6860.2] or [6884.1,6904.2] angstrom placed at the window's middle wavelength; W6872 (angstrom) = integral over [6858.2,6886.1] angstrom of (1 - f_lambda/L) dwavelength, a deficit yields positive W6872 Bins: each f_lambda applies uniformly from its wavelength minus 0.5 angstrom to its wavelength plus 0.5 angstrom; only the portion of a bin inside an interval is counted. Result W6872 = -1.2 angstrom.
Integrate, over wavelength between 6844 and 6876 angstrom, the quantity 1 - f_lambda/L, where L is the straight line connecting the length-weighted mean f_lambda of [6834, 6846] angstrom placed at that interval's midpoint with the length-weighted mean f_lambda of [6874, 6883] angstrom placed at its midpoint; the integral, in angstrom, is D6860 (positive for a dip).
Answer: -3.9 angstrom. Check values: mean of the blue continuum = 132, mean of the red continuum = 144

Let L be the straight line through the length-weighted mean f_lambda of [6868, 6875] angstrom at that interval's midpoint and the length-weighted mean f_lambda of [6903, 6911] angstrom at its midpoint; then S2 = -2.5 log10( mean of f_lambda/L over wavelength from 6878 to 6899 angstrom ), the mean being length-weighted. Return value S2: 0.04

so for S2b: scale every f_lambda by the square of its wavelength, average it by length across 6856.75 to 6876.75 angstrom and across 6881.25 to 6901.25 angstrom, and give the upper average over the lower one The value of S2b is 0.97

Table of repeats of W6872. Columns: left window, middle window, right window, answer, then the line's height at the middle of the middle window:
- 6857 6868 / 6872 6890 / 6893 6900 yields 0.84 angstrom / 154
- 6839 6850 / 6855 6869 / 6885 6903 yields -1.65 angstrom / 139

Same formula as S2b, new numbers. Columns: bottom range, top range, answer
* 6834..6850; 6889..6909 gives 1.11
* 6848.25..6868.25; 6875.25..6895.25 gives 0.92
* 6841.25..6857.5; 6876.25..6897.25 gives 1.02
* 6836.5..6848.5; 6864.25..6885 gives 1.16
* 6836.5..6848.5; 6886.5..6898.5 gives 1.10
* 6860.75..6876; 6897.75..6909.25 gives 0.95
